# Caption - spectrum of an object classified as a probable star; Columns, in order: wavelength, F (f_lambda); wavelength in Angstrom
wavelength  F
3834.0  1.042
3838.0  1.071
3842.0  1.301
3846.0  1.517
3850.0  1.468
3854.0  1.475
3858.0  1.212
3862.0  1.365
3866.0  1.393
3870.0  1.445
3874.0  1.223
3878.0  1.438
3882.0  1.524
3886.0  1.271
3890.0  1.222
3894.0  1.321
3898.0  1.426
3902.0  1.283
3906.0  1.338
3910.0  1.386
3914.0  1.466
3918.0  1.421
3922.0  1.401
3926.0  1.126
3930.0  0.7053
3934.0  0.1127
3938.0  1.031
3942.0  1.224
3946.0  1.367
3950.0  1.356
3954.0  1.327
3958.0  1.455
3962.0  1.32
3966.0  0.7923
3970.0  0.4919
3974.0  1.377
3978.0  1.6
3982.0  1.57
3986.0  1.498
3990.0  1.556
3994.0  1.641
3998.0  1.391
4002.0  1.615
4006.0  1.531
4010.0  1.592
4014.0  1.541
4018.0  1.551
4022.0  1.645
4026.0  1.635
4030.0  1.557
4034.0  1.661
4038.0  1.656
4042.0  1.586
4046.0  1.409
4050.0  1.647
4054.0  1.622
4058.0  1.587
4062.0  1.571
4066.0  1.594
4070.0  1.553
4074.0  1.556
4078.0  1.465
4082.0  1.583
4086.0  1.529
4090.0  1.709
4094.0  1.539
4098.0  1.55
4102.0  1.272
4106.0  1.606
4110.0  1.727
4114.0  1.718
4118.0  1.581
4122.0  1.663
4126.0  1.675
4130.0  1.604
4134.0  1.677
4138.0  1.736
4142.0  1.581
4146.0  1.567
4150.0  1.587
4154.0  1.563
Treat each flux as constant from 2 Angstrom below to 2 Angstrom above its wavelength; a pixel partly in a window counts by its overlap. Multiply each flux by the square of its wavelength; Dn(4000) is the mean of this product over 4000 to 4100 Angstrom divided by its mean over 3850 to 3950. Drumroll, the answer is 1.35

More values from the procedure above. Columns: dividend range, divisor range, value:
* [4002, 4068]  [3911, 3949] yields 1.51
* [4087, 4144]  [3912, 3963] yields 1.50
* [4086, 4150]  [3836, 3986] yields 1.41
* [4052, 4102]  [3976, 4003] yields 1.05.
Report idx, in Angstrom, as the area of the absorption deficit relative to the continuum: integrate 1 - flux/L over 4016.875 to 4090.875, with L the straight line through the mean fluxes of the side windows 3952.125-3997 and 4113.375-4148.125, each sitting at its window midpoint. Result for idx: -4.8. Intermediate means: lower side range 1.33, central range 1.58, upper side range 1.64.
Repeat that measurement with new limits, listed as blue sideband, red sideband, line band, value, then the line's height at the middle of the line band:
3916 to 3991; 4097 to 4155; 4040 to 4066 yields -2.5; 1.43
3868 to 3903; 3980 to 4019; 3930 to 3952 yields 7.0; 1.45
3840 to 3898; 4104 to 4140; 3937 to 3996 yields 6.9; 1.48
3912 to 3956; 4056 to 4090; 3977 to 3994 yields -3.5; 1.3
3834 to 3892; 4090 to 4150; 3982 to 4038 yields -2.9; 1.49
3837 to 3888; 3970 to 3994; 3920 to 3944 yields 8.1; 1.41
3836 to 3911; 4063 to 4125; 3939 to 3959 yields 1.5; 1.43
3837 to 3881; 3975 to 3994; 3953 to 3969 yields 3.7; 1.52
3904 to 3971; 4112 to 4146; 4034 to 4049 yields -1.6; 1.42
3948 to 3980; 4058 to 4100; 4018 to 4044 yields -3.6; 1.42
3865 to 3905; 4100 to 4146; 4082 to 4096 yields -0.1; 1.58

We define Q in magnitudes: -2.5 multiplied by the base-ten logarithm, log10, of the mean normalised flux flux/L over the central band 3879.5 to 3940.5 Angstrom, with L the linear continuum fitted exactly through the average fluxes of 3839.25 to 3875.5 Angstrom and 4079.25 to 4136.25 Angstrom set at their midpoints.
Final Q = 0.18 mag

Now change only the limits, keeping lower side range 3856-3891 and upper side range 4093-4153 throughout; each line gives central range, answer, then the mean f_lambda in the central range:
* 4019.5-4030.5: -0.08 mag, 1.62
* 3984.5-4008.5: -0.05 mag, 1.54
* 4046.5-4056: -0.05 mag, 1.6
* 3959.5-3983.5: 0.21 mag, 1.19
